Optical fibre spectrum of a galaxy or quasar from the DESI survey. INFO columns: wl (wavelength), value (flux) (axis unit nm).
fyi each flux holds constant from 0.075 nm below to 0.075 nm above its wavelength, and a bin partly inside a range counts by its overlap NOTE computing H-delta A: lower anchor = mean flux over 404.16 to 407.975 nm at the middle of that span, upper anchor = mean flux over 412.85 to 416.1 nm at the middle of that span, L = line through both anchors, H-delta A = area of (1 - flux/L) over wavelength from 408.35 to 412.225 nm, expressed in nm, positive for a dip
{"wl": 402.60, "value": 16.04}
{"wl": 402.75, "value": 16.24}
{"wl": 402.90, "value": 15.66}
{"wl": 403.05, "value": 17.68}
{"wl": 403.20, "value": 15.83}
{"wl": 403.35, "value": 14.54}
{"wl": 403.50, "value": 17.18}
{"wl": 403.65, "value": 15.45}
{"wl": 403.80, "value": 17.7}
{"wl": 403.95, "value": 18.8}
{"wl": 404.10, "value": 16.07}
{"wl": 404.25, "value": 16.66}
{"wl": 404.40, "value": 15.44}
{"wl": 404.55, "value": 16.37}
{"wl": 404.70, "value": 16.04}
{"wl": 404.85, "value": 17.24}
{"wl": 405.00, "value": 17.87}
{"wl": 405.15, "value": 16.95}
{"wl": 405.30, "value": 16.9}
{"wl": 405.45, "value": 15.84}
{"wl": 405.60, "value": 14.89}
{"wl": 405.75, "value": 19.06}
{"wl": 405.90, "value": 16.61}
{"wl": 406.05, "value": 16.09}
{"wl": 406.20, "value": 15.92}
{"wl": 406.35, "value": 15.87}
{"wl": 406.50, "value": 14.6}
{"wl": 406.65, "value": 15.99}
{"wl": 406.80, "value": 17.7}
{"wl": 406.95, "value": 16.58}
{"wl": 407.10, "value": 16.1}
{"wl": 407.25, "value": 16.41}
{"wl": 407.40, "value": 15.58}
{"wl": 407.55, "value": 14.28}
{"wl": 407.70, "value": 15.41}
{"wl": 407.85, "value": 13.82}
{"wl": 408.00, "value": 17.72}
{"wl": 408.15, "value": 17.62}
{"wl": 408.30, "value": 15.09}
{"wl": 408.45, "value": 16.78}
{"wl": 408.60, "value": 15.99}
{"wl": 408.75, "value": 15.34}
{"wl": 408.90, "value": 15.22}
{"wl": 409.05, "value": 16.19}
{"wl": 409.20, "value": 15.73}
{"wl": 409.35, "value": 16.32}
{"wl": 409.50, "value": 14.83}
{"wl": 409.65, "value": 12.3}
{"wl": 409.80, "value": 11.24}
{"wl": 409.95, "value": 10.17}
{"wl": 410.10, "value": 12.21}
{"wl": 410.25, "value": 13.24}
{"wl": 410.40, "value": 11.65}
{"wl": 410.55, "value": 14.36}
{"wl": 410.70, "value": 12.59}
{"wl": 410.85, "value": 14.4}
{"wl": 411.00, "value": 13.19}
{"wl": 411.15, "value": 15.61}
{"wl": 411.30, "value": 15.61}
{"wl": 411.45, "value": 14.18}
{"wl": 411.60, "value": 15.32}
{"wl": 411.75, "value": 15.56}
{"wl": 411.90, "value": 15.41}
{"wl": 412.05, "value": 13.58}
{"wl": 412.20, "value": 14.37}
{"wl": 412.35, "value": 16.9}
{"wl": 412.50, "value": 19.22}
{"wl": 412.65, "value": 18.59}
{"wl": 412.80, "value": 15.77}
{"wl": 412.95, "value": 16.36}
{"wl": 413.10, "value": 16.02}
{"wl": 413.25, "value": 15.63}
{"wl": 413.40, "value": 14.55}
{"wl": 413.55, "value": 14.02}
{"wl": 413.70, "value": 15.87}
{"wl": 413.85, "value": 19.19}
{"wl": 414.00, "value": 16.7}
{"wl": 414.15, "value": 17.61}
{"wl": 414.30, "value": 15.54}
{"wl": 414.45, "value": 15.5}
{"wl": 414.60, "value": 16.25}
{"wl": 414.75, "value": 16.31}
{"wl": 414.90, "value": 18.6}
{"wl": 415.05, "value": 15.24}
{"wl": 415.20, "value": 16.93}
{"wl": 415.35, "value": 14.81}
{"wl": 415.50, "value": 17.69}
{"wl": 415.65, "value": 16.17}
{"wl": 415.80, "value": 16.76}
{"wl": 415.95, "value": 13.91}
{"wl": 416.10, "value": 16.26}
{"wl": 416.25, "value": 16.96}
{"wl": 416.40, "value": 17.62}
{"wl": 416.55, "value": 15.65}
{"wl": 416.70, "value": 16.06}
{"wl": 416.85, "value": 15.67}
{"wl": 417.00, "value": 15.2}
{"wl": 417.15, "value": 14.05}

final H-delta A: 0.45 nm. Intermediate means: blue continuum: 16.2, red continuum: 16.2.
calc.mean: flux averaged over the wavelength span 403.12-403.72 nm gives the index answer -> 15.8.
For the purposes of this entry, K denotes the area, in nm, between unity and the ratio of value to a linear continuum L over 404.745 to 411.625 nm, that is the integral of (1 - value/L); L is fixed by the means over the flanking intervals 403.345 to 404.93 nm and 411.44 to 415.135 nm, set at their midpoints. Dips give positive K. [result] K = 0.47 nm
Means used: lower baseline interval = 16.6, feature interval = 15.3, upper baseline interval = 16.1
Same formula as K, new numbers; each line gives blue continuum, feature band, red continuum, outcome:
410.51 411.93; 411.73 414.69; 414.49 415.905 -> -0.12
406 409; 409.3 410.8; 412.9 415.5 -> 0.30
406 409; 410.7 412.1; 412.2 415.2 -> 0.14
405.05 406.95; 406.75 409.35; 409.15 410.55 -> -0.24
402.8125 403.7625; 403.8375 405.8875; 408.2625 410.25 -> -0.15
